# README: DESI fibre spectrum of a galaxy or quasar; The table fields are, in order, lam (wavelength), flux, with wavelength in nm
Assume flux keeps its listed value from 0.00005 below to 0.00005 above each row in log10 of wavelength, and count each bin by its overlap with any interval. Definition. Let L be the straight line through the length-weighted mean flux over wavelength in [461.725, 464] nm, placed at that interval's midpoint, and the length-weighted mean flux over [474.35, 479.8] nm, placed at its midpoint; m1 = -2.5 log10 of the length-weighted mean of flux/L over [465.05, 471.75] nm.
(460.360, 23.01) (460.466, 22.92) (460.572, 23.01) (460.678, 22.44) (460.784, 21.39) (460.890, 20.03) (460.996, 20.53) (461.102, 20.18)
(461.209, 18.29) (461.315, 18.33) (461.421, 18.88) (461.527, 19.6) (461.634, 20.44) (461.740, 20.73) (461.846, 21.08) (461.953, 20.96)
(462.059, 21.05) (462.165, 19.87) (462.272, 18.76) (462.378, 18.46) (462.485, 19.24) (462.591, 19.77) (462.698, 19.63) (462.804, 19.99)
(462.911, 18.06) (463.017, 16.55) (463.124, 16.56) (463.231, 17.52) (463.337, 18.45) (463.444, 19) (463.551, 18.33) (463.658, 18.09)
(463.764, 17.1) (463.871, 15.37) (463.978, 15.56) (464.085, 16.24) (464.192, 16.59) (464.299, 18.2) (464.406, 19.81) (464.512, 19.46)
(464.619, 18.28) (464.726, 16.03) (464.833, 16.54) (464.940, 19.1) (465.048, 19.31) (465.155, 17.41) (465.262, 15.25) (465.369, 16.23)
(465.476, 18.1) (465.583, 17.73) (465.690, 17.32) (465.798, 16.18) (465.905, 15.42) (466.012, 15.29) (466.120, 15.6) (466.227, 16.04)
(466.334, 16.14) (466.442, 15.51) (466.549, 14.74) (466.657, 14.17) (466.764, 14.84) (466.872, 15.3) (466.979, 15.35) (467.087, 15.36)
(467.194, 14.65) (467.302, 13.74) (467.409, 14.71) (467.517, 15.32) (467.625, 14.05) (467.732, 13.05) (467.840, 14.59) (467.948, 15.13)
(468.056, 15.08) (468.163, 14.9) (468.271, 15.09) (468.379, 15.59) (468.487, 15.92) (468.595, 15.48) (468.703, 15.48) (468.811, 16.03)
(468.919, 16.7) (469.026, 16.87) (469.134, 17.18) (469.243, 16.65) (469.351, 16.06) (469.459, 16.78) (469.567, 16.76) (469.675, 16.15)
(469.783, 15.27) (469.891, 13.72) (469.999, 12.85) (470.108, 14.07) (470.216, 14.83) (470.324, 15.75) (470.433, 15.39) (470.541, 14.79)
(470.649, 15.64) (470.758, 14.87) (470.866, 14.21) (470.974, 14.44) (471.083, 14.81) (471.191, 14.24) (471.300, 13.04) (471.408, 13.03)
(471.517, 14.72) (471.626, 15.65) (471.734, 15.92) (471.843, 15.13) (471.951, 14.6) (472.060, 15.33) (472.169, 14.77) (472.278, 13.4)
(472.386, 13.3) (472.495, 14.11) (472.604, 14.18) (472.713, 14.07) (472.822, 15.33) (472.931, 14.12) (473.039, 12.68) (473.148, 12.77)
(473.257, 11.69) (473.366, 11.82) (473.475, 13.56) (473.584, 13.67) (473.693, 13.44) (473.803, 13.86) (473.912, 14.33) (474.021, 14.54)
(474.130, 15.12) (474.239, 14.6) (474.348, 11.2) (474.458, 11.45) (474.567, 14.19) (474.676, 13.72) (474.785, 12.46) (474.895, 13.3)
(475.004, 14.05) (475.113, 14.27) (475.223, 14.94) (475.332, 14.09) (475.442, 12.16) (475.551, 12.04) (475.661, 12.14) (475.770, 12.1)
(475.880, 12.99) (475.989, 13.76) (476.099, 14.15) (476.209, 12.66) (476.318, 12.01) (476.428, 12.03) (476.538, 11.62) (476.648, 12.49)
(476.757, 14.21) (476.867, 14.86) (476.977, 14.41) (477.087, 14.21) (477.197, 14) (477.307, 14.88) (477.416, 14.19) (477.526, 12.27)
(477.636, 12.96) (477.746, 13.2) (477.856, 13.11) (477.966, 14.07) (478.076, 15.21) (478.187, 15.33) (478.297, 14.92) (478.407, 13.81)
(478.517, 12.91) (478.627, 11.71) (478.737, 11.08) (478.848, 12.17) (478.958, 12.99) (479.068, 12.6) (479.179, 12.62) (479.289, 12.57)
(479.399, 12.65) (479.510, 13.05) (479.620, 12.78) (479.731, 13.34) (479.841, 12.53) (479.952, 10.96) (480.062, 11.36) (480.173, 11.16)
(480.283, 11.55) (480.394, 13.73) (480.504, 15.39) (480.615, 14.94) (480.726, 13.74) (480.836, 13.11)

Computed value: 0.08 mag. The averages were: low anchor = 18.6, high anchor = 13.2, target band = 15.4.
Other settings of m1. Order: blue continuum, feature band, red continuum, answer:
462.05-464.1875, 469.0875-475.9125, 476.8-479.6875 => 0.08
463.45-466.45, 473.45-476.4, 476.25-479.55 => 0.06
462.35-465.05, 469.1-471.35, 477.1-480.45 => 0.05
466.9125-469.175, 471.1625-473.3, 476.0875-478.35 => 0.03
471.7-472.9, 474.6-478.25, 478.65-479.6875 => -0.01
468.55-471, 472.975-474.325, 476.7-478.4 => 0.10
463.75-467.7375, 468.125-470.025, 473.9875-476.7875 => -0.05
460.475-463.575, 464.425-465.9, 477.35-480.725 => 0.06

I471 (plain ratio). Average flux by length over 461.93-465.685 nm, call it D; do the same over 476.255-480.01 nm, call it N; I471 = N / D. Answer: 0.7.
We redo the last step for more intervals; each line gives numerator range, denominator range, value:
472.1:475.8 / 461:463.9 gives 0.71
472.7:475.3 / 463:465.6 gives 0.78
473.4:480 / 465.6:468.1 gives 0.88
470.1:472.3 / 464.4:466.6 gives 0.87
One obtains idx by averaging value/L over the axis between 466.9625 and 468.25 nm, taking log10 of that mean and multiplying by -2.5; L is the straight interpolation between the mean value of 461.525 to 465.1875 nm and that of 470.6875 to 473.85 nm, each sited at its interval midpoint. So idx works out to 0.12 mag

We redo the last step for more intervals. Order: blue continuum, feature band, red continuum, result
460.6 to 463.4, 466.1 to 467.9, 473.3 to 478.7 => 0.17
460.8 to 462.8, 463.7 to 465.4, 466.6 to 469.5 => 0.03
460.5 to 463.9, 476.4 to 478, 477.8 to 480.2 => 0.00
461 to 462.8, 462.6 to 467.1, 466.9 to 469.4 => 0.04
